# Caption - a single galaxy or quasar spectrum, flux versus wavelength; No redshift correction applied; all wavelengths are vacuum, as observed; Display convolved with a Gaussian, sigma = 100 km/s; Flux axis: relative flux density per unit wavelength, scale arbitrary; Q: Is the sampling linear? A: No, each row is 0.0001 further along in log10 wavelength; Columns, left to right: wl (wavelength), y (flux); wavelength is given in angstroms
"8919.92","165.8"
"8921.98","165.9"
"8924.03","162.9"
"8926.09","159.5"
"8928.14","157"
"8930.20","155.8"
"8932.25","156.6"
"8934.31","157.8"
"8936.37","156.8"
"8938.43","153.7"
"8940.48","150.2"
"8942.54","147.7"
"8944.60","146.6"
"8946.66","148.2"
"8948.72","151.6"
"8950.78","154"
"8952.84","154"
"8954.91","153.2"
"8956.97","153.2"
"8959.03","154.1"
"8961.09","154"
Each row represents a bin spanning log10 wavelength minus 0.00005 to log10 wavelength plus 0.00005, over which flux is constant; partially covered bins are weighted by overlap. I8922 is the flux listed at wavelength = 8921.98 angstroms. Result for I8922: 165.9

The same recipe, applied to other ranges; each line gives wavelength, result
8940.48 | 150.2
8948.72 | 151.6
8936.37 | 156.8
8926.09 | 159.5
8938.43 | 153.7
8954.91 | 153.2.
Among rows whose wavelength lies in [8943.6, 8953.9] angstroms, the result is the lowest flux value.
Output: 146.6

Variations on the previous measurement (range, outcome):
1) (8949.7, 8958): 153.2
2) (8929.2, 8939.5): 153.7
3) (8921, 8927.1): 159.5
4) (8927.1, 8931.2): 155.8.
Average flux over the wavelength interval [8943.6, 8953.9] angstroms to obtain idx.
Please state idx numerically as 151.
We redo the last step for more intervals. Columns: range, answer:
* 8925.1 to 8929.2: 158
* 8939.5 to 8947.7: 148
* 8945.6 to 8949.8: 150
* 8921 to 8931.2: 160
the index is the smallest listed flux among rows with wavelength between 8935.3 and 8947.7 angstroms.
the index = 146.6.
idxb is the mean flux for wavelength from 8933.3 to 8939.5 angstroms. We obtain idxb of 156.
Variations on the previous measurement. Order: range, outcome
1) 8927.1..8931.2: 156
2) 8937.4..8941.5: 152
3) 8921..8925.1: 164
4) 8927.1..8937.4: 157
